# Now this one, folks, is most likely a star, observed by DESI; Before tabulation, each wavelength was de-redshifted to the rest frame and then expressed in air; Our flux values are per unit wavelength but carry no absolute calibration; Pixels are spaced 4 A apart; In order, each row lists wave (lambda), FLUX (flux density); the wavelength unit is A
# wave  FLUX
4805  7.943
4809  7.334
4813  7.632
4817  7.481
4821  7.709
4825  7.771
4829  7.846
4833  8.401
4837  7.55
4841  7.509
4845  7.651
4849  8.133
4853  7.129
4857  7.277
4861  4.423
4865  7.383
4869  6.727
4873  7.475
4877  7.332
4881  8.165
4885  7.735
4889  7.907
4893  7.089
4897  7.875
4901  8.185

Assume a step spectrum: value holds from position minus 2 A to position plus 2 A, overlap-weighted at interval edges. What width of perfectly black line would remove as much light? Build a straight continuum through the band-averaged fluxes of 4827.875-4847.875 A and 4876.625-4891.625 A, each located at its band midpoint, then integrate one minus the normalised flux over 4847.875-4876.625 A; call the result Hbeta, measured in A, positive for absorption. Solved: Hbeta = 3.3 A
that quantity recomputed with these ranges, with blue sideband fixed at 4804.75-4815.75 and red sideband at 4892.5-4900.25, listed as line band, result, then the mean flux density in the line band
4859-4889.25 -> 2.2 A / 7.1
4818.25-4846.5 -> -0.6 A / 7.77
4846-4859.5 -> 0.4 A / 7.41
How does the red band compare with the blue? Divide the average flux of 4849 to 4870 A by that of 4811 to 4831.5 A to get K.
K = 0.9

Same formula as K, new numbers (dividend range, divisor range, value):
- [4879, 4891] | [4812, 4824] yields 1.04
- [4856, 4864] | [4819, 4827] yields 0.76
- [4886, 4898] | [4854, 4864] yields 1.24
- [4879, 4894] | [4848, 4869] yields 1.14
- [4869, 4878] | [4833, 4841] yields 0.94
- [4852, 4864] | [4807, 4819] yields 0.84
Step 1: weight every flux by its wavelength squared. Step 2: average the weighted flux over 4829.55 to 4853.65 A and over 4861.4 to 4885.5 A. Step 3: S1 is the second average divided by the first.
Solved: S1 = 0.95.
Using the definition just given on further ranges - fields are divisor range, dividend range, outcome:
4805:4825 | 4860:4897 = 0.98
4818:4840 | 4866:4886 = 0.97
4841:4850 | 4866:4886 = 0.97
